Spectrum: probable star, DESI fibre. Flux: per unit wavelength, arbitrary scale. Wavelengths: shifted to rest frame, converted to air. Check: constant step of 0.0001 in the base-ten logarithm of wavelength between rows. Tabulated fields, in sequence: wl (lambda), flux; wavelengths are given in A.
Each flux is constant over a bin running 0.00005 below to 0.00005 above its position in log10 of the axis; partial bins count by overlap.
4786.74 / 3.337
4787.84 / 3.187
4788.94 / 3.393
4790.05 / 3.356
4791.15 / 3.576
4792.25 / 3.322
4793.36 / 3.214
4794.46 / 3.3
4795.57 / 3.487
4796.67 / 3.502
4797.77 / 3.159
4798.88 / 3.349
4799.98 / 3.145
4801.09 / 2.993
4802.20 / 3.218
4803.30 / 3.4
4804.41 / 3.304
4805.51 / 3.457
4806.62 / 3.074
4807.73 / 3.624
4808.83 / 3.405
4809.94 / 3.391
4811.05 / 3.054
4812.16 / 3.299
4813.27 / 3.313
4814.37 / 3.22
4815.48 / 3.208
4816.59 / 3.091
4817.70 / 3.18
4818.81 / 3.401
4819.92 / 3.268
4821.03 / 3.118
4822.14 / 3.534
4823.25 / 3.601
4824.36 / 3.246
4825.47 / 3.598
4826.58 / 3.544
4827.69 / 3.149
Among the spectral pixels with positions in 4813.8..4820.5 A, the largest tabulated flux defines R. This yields 3.401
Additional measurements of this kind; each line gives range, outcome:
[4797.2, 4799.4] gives 3.349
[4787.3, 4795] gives 3.576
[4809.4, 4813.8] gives 3.391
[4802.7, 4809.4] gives 3.624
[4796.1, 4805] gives 3.502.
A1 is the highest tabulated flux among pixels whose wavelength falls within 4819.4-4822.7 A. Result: 3.534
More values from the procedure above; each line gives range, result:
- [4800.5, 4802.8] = 3.218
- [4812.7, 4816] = 3.313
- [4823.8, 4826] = 3.598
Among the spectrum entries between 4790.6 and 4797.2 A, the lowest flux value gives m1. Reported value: 3.214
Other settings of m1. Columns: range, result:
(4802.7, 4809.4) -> 3.074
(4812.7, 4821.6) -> 3.091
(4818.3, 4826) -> 3.118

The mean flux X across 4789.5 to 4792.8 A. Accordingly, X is 3.42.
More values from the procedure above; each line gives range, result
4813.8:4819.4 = 3.22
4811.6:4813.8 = 3.3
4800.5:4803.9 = 3.2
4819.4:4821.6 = 3.19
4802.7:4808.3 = 3.38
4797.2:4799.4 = 3.25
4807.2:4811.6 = 3.37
